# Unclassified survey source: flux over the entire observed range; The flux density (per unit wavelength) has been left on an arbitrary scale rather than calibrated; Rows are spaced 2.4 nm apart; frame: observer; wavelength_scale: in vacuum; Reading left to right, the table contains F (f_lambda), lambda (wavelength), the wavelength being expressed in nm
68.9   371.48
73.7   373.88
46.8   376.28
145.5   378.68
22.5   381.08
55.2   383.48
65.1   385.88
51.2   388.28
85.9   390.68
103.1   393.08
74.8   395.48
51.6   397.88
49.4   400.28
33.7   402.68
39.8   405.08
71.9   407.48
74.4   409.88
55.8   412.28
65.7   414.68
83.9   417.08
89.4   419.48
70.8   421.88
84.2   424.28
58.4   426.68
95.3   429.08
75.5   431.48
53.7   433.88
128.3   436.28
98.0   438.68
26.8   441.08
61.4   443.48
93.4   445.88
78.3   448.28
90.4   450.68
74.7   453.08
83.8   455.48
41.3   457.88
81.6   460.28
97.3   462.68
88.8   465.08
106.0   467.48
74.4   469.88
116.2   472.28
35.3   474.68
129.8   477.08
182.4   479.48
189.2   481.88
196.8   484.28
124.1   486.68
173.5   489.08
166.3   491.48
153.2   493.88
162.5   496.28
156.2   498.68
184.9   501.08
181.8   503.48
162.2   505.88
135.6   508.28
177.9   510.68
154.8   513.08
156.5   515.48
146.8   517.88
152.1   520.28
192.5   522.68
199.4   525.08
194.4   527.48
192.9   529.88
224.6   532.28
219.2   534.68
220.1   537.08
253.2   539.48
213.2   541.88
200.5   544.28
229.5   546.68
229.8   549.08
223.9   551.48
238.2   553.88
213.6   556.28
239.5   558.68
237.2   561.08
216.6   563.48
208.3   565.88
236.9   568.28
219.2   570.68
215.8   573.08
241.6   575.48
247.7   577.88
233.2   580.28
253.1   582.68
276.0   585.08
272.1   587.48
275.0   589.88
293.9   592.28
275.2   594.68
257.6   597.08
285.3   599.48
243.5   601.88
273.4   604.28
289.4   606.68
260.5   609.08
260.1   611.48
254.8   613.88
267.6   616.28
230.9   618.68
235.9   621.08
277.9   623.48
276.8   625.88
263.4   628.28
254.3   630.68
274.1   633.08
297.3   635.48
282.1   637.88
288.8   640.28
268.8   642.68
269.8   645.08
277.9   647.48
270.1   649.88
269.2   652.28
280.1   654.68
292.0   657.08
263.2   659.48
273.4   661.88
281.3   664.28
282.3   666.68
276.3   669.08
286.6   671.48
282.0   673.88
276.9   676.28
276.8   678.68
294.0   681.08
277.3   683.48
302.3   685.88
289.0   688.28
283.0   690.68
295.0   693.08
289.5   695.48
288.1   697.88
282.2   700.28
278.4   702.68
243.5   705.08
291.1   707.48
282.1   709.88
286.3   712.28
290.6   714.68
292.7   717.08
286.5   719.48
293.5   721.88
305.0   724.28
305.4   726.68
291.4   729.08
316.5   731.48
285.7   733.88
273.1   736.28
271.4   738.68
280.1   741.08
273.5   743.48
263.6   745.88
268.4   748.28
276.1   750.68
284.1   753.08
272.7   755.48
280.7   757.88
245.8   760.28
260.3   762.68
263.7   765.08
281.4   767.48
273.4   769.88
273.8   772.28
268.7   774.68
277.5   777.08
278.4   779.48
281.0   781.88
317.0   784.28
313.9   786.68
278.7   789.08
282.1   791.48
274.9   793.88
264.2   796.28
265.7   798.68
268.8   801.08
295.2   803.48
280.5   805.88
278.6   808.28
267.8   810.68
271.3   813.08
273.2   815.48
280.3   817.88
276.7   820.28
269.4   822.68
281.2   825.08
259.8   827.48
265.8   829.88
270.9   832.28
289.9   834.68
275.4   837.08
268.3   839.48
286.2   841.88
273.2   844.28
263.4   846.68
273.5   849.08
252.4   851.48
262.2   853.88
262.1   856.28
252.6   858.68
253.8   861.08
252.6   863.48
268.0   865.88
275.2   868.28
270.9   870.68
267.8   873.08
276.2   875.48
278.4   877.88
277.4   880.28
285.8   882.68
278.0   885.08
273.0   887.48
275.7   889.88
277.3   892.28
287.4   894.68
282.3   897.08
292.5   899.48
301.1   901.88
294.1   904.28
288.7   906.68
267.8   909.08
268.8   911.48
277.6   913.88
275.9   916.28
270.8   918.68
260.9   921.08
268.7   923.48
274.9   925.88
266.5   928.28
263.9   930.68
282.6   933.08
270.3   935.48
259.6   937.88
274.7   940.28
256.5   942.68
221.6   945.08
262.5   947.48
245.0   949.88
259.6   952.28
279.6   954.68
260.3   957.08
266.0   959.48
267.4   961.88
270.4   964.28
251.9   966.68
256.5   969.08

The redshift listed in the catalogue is 0.196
